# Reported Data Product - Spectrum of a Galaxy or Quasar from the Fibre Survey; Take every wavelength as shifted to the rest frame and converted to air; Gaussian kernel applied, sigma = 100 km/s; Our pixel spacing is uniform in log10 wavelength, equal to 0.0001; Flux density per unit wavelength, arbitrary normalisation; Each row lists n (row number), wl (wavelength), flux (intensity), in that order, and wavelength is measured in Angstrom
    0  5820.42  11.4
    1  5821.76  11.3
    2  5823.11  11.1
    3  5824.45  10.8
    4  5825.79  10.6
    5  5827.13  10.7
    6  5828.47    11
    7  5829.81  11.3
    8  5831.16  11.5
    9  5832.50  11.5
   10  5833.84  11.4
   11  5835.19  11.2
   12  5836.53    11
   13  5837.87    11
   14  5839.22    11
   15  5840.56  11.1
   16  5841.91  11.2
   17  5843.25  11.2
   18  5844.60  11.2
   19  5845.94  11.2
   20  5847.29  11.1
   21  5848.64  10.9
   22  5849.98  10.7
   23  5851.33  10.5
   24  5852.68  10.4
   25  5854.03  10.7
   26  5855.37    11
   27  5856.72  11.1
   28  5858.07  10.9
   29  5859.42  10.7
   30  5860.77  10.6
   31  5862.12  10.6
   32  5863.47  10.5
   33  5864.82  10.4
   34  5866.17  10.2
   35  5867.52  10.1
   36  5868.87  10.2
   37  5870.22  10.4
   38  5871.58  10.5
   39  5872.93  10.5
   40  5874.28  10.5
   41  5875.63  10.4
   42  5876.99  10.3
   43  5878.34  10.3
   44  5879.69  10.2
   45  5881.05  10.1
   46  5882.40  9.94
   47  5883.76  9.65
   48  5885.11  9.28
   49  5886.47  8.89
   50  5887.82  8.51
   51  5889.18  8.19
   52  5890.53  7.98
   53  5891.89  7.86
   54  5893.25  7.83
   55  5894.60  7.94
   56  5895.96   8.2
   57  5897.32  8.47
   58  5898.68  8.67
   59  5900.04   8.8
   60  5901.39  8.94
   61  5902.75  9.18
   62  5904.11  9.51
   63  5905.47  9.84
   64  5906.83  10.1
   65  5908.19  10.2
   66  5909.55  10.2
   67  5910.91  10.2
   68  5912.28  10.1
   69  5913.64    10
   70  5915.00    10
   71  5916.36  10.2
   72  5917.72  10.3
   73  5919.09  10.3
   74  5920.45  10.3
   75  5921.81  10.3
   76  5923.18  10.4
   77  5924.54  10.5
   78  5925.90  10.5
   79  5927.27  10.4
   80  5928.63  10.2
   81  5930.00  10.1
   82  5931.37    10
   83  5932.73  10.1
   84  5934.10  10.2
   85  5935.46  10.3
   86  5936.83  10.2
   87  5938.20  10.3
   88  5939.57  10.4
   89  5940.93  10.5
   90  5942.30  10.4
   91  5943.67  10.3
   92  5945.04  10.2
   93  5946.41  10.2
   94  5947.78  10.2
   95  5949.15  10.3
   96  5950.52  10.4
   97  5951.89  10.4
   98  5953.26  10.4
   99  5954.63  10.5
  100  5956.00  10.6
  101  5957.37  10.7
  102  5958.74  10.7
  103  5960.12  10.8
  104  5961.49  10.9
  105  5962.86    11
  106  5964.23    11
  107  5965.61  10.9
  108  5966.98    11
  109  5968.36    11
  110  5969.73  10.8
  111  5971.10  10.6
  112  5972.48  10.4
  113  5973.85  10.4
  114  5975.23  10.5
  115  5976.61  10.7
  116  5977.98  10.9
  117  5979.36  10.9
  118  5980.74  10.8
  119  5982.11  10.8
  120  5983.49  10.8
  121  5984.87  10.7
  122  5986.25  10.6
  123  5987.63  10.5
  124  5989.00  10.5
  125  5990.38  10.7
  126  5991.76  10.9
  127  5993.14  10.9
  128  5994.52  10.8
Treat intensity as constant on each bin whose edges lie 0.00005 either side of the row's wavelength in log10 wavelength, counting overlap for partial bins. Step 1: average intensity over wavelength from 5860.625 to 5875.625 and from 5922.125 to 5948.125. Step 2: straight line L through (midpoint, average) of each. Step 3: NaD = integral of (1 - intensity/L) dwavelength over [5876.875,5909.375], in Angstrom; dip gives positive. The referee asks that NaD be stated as 3.90 Angstrom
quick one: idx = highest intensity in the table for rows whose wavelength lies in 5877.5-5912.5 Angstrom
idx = 10.3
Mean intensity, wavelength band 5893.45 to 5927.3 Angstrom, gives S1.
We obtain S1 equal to 9.7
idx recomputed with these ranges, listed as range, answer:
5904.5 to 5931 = 10.5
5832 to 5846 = 11.5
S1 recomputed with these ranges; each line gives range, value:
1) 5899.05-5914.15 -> 9.71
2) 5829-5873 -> 10.8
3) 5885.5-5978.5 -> 10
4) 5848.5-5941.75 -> 9.95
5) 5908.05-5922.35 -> 10.2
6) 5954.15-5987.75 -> 10.7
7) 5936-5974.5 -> 10.6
